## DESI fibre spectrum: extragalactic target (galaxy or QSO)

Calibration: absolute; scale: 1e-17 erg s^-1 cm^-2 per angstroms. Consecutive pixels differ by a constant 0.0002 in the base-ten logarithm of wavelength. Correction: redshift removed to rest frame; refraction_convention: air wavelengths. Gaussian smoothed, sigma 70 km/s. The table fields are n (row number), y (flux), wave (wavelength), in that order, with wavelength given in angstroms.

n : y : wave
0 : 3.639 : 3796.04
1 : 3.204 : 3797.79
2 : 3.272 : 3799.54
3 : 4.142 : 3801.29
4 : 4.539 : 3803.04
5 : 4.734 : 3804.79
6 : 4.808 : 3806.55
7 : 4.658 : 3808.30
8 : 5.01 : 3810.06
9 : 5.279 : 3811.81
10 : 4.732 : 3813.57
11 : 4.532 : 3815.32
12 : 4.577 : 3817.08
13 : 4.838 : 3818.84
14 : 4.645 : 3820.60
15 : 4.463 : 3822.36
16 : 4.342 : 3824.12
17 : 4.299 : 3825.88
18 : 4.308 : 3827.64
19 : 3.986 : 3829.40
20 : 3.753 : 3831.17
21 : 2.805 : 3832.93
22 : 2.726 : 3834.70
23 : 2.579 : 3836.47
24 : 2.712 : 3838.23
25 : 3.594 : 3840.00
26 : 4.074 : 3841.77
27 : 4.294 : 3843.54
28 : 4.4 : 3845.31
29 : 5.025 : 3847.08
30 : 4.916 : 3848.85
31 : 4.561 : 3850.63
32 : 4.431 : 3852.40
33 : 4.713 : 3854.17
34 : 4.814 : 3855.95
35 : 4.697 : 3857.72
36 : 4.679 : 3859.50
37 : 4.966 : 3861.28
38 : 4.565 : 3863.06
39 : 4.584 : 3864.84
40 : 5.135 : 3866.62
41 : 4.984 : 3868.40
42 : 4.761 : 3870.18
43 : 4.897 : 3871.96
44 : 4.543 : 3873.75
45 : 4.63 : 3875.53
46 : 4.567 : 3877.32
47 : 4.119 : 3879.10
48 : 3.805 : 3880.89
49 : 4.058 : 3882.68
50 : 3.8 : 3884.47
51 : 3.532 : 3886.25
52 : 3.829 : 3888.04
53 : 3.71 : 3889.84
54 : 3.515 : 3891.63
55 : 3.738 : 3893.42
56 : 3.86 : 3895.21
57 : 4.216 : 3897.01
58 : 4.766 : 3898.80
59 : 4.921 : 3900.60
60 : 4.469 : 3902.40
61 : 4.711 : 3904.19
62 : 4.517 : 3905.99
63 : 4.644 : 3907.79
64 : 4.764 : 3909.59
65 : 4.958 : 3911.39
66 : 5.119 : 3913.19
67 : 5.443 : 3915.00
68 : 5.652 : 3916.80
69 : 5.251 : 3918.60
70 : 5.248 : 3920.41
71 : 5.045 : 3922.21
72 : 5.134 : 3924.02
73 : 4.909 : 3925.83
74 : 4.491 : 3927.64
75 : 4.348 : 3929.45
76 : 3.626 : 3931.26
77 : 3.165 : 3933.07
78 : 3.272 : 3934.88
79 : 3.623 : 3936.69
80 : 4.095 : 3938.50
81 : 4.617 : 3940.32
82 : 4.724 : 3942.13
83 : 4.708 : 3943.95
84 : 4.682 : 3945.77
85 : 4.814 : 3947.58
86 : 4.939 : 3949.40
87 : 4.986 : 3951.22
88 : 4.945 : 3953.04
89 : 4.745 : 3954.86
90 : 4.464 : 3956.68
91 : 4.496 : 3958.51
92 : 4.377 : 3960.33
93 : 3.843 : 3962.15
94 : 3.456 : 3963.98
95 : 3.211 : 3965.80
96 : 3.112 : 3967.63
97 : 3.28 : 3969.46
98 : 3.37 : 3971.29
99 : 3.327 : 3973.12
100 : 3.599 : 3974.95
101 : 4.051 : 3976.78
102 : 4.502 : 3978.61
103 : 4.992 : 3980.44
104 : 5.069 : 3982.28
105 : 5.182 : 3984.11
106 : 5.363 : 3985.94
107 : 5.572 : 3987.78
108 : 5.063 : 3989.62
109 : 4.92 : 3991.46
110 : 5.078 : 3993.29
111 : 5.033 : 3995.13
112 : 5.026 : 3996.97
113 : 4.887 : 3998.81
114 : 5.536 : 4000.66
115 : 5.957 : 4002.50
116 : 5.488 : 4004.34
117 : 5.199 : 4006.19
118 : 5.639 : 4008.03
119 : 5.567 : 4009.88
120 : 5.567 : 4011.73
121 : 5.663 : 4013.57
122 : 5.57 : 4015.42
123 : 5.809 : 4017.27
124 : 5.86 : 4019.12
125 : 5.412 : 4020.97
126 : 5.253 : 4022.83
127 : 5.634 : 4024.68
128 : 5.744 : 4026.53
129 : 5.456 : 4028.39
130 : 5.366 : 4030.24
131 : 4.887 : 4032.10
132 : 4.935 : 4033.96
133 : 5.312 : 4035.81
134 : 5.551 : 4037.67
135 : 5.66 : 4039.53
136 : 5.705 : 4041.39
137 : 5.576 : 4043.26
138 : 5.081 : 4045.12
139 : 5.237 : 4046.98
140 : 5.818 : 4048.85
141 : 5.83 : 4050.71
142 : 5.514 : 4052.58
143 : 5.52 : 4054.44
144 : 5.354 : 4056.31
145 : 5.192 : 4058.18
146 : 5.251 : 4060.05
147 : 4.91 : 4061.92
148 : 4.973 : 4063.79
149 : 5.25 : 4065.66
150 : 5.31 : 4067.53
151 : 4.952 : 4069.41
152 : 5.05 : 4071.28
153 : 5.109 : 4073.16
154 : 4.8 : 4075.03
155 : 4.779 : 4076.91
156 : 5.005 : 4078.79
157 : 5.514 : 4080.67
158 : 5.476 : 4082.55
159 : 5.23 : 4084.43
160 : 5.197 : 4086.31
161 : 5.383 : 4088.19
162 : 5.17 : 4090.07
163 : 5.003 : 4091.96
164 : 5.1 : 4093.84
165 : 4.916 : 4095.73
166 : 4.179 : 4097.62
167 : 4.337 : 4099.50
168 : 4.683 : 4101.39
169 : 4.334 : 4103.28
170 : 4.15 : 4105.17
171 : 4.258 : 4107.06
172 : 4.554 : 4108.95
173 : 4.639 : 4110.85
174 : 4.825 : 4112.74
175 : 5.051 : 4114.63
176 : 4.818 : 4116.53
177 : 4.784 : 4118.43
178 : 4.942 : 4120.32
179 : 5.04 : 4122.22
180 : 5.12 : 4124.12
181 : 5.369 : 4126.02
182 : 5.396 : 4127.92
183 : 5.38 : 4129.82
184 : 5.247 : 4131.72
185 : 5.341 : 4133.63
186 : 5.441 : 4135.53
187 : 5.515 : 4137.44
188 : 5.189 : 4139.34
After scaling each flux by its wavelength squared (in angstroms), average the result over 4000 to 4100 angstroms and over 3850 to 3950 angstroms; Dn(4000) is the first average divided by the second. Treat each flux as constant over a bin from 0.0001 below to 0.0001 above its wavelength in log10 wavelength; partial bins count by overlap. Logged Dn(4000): 1.3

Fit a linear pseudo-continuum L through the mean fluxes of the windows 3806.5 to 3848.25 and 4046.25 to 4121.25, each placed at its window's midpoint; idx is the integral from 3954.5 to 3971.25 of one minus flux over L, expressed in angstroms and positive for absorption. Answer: 2.84 angstroms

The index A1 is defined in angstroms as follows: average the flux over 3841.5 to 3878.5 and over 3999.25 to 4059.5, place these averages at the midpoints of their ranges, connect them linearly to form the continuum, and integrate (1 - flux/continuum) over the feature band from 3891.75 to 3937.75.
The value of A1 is 3.8 angstroms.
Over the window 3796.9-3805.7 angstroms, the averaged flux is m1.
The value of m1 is 3.98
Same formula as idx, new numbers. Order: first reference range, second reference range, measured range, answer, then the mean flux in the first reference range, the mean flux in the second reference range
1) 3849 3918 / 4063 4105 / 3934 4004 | 3.1 angstroms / 4.53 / 4.97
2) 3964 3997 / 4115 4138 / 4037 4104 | -4.0 angstroms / 4.39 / 5.19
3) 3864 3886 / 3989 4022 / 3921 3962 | 4.0 angstroms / 4.46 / 5.41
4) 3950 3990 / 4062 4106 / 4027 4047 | -2.8 angstroms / 4.31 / 4.95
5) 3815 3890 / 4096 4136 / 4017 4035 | -3.0 angstroms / 4.26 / 4.85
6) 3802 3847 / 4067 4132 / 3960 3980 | 4.1 angstroms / 4.2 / 4.94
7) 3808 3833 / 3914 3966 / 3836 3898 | 2.8 angstroms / 4.46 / 4.51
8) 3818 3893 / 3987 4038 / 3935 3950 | 1.3 angstroms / 4.23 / 5.39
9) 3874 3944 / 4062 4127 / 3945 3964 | -0.2 angstroms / 4.4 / 4.92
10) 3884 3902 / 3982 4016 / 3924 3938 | 1.5 angstroms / 4.01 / 5.34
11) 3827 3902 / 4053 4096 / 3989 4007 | -1.5 angstroms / 4.21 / 5.16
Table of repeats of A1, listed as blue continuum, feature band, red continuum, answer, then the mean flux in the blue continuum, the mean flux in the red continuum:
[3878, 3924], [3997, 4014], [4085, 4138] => -2.8 angstroms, 4.48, 4.93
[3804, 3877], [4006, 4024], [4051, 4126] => -2.8 angstroms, 4.42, 4.98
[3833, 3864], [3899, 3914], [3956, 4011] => -1.3 angstroms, 4.18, 4.63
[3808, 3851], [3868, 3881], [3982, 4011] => -0.2 angstroms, 4.19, 5.29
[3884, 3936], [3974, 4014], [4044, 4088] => -2.1 angstroms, 4.44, 5.24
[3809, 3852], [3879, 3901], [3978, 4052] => 2.9 angstroms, 4.19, 5.38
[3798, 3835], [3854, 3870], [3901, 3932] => -0.8 angstroms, 4.31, 4.85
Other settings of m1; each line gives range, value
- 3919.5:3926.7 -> 5.08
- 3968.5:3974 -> 3.32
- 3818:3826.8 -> 4.52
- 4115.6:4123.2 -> 4.9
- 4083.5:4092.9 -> 5.2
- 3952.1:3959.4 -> 4.66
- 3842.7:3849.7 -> 4.66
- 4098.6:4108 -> 4.35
